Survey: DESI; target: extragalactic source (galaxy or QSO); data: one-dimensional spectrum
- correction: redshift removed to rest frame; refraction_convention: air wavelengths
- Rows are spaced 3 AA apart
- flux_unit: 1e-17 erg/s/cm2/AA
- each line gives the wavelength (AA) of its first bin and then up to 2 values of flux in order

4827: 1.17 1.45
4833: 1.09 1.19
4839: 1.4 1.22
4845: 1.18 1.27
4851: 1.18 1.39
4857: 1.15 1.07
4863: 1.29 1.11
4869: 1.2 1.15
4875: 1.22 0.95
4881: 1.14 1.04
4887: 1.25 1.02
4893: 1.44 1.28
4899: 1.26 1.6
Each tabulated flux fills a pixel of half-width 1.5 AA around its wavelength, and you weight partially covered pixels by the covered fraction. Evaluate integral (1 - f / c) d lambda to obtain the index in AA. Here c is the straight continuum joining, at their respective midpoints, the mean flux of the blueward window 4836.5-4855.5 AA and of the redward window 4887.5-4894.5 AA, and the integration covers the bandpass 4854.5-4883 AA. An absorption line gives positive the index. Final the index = 2.3 AA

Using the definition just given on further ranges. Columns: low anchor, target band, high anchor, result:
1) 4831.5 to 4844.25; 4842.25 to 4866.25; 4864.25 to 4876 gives -0.3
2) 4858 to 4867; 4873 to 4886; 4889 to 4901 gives 1.3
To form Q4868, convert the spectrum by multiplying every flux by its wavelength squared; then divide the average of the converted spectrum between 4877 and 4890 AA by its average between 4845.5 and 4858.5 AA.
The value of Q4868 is 0.9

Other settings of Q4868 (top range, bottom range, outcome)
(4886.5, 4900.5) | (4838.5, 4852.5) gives 1.03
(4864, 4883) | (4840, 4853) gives 0.93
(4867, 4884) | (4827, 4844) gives 0.91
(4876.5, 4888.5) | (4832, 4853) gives 0.91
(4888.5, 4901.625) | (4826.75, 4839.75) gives 1.04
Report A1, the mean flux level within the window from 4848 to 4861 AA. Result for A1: 1.21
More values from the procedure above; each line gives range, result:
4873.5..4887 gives 1.11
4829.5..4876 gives 1.22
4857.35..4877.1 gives 1.17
